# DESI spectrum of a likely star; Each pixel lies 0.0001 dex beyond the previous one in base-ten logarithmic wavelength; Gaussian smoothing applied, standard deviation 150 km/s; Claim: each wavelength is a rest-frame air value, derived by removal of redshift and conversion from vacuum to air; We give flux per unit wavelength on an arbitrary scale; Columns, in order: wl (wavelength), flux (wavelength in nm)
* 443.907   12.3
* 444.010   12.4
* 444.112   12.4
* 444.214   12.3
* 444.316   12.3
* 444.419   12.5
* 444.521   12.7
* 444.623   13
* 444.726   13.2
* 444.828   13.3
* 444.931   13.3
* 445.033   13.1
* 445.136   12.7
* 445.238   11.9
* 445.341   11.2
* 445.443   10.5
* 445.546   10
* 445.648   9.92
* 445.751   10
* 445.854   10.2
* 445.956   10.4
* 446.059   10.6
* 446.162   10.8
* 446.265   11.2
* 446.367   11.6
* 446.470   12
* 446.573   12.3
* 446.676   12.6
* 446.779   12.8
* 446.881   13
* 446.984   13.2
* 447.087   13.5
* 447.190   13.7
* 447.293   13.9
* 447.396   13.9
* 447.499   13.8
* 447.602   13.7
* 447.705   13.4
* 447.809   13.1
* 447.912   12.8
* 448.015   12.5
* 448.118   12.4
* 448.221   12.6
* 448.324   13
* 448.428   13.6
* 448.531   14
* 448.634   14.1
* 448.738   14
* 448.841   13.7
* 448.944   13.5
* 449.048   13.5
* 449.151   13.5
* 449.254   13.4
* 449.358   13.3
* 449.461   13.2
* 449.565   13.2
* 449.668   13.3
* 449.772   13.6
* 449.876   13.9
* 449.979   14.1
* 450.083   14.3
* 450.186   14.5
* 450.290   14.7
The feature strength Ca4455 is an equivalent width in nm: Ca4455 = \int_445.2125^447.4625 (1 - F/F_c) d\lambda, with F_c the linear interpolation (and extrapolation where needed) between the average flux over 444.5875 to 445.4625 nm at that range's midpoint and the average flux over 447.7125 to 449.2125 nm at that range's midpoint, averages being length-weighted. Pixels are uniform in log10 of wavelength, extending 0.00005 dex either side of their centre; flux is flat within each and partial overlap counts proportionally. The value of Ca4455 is 0.183 nm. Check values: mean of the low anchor 12.5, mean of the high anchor 13.3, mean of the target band 11.8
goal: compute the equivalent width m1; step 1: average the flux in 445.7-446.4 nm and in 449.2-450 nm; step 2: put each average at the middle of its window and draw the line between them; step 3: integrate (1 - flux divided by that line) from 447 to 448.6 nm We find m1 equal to -0.172 nm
